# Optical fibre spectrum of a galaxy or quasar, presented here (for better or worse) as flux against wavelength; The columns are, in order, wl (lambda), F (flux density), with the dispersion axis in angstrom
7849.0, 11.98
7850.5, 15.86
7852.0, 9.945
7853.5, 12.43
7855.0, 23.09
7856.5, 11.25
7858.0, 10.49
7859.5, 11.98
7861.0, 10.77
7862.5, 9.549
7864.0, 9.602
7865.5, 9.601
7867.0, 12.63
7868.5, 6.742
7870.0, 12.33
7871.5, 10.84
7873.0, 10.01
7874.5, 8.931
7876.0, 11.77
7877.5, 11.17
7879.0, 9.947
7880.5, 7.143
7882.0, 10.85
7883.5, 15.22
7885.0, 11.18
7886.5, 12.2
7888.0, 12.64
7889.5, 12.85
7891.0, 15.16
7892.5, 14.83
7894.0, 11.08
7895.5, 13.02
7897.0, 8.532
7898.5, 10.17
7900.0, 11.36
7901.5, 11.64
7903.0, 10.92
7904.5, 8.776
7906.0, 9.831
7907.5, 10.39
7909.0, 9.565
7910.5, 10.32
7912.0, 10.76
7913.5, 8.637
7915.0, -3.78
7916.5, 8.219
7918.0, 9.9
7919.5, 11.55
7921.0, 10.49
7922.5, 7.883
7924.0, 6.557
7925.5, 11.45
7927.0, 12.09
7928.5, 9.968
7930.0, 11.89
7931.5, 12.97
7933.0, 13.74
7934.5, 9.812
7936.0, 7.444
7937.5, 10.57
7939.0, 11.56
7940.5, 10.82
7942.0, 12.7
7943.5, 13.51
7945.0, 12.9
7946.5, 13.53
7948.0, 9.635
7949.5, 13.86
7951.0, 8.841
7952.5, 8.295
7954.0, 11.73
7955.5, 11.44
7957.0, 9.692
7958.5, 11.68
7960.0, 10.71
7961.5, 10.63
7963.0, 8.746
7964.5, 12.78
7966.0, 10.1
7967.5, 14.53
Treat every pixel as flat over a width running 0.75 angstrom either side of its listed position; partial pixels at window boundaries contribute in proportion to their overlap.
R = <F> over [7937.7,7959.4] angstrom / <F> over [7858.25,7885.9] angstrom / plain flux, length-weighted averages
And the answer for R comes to 1.1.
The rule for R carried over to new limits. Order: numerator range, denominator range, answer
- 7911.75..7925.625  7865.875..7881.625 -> 0.78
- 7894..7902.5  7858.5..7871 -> 1.05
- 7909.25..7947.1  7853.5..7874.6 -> 0.90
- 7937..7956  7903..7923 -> 1.31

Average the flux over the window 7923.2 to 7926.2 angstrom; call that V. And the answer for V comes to 8.94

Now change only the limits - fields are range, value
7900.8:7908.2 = 10.3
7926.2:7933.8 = 12.1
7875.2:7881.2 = 10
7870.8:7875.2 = 9.93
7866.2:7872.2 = 10.6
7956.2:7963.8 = 10.3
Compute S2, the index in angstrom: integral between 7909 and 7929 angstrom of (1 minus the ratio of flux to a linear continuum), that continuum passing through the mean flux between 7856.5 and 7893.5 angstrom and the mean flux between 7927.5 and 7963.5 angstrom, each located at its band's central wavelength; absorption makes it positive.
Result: 4.24 angstrom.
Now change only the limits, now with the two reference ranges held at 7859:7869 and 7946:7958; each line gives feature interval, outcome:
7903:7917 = 3.0 angstrom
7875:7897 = -3.4 angstrom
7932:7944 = -0.6 angstrom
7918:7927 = 0.7 angstrom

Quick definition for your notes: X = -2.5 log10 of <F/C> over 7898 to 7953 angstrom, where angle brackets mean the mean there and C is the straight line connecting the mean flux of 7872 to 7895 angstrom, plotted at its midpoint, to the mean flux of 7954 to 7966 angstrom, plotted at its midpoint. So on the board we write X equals 0.10 mag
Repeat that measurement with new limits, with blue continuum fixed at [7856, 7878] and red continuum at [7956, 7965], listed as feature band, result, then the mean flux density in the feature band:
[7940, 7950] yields -0.168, 12.4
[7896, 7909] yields 0.036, 10.2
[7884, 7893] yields -0.241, 13.2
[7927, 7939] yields -0.041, 11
